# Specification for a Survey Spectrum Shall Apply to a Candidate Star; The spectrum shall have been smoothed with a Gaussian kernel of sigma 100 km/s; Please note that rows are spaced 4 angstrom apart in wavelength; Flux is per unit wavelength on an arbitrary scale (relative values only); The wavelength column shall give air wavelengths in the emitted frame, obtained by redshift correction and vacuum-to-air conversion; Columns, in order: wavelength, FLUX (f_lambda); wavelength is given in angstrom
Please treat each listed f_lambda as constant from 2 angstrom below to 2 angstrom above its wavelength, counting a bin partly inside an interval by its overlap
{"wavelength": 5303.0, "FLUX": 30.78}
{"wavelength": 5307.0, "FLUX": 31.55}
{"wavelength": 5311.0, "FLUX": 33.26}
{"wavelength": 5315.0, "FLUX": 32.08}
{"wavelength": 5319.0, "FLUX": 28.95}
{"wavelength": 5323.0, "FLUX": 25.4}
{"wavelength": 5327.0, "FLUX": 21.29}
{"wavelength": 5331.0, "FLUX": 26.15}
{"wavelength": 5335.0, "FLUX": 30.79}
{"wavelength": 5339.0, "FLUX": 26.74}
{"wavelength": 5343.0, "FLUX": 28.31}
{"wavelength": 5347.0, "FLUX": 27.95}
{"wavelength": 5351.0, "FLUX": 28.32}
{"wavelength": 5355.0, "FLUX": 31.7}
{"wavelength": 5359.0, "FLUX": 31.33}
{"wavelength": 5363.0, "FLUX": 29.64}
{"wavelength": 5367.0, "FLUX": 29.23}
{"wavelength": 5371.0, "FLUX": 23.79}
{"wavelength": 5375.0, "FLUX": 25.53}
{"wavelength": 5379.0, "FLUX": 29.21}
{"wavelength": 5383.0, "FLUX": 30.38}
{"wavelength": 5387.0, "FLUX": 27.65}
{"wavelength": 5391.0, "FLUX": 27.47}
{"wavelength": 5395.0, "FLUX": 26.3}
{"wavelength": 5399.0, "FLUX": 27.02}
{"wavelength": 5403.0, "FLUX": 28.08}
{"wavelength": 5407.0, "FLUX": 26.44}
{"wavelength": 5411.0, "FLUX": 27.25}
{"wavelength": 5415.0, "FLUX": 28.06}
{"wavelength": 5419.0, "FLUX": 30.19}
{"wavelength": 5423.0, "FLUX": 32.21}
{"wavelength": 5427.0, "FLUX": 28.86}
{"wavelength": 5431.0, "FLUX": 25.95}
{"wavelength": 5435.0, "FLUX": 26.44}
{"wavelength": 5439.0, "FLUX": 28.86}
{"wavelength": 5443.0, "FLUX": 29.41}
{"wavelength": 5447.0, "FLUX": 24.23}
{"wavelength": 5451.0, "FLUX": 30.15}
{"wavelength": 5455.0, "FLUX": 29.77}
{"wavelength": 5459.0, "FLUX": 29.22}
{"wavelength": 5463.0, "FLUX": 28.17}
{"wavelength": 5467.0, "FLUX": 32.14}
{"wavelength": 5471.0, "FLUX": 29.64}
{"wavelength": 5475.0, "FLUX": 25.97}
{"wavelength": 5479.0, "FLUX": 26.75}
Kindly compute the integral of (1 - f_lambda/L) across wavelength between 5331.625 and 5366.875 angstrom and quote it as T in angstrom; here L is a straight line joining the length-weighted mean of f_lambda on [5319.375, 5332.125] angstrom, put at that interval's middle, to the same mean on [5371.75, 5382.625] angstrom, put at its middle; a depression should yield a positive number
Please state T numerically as -4.4 angstrom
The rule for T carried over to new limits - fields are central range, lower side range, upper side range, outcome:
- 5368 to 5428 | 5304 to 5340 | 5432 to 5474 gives 1.53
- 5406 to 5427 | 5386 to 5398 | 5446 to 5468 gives -0.85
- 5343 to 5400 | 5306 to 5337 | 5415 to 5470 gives 0.86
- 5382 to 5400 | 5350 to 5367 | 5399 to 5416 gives 0.44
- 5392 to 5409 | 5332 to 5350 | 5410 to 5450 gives 0.76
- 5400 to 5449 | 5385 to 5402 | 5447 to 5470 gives 0.41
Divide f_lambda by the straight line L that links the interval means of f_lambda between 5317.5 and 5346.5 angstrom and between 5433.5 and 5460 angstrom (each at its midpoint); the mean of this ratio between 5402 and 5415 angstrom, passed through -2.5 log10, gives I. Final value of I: 0.02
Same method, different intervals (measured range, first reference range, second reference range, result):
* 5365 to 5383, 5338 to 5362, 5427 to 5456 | 0.06 mag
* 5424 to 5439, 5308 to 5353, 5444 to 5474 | 0.04 mag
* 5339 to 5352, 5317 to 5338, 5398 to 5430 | -0.04 mag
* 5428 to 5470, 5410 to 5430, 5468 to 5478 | 0.01 mag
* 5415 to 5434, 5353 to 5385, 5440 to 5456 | -0.02 mag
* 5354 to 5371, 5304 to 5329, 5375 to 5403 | -0.05 mag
